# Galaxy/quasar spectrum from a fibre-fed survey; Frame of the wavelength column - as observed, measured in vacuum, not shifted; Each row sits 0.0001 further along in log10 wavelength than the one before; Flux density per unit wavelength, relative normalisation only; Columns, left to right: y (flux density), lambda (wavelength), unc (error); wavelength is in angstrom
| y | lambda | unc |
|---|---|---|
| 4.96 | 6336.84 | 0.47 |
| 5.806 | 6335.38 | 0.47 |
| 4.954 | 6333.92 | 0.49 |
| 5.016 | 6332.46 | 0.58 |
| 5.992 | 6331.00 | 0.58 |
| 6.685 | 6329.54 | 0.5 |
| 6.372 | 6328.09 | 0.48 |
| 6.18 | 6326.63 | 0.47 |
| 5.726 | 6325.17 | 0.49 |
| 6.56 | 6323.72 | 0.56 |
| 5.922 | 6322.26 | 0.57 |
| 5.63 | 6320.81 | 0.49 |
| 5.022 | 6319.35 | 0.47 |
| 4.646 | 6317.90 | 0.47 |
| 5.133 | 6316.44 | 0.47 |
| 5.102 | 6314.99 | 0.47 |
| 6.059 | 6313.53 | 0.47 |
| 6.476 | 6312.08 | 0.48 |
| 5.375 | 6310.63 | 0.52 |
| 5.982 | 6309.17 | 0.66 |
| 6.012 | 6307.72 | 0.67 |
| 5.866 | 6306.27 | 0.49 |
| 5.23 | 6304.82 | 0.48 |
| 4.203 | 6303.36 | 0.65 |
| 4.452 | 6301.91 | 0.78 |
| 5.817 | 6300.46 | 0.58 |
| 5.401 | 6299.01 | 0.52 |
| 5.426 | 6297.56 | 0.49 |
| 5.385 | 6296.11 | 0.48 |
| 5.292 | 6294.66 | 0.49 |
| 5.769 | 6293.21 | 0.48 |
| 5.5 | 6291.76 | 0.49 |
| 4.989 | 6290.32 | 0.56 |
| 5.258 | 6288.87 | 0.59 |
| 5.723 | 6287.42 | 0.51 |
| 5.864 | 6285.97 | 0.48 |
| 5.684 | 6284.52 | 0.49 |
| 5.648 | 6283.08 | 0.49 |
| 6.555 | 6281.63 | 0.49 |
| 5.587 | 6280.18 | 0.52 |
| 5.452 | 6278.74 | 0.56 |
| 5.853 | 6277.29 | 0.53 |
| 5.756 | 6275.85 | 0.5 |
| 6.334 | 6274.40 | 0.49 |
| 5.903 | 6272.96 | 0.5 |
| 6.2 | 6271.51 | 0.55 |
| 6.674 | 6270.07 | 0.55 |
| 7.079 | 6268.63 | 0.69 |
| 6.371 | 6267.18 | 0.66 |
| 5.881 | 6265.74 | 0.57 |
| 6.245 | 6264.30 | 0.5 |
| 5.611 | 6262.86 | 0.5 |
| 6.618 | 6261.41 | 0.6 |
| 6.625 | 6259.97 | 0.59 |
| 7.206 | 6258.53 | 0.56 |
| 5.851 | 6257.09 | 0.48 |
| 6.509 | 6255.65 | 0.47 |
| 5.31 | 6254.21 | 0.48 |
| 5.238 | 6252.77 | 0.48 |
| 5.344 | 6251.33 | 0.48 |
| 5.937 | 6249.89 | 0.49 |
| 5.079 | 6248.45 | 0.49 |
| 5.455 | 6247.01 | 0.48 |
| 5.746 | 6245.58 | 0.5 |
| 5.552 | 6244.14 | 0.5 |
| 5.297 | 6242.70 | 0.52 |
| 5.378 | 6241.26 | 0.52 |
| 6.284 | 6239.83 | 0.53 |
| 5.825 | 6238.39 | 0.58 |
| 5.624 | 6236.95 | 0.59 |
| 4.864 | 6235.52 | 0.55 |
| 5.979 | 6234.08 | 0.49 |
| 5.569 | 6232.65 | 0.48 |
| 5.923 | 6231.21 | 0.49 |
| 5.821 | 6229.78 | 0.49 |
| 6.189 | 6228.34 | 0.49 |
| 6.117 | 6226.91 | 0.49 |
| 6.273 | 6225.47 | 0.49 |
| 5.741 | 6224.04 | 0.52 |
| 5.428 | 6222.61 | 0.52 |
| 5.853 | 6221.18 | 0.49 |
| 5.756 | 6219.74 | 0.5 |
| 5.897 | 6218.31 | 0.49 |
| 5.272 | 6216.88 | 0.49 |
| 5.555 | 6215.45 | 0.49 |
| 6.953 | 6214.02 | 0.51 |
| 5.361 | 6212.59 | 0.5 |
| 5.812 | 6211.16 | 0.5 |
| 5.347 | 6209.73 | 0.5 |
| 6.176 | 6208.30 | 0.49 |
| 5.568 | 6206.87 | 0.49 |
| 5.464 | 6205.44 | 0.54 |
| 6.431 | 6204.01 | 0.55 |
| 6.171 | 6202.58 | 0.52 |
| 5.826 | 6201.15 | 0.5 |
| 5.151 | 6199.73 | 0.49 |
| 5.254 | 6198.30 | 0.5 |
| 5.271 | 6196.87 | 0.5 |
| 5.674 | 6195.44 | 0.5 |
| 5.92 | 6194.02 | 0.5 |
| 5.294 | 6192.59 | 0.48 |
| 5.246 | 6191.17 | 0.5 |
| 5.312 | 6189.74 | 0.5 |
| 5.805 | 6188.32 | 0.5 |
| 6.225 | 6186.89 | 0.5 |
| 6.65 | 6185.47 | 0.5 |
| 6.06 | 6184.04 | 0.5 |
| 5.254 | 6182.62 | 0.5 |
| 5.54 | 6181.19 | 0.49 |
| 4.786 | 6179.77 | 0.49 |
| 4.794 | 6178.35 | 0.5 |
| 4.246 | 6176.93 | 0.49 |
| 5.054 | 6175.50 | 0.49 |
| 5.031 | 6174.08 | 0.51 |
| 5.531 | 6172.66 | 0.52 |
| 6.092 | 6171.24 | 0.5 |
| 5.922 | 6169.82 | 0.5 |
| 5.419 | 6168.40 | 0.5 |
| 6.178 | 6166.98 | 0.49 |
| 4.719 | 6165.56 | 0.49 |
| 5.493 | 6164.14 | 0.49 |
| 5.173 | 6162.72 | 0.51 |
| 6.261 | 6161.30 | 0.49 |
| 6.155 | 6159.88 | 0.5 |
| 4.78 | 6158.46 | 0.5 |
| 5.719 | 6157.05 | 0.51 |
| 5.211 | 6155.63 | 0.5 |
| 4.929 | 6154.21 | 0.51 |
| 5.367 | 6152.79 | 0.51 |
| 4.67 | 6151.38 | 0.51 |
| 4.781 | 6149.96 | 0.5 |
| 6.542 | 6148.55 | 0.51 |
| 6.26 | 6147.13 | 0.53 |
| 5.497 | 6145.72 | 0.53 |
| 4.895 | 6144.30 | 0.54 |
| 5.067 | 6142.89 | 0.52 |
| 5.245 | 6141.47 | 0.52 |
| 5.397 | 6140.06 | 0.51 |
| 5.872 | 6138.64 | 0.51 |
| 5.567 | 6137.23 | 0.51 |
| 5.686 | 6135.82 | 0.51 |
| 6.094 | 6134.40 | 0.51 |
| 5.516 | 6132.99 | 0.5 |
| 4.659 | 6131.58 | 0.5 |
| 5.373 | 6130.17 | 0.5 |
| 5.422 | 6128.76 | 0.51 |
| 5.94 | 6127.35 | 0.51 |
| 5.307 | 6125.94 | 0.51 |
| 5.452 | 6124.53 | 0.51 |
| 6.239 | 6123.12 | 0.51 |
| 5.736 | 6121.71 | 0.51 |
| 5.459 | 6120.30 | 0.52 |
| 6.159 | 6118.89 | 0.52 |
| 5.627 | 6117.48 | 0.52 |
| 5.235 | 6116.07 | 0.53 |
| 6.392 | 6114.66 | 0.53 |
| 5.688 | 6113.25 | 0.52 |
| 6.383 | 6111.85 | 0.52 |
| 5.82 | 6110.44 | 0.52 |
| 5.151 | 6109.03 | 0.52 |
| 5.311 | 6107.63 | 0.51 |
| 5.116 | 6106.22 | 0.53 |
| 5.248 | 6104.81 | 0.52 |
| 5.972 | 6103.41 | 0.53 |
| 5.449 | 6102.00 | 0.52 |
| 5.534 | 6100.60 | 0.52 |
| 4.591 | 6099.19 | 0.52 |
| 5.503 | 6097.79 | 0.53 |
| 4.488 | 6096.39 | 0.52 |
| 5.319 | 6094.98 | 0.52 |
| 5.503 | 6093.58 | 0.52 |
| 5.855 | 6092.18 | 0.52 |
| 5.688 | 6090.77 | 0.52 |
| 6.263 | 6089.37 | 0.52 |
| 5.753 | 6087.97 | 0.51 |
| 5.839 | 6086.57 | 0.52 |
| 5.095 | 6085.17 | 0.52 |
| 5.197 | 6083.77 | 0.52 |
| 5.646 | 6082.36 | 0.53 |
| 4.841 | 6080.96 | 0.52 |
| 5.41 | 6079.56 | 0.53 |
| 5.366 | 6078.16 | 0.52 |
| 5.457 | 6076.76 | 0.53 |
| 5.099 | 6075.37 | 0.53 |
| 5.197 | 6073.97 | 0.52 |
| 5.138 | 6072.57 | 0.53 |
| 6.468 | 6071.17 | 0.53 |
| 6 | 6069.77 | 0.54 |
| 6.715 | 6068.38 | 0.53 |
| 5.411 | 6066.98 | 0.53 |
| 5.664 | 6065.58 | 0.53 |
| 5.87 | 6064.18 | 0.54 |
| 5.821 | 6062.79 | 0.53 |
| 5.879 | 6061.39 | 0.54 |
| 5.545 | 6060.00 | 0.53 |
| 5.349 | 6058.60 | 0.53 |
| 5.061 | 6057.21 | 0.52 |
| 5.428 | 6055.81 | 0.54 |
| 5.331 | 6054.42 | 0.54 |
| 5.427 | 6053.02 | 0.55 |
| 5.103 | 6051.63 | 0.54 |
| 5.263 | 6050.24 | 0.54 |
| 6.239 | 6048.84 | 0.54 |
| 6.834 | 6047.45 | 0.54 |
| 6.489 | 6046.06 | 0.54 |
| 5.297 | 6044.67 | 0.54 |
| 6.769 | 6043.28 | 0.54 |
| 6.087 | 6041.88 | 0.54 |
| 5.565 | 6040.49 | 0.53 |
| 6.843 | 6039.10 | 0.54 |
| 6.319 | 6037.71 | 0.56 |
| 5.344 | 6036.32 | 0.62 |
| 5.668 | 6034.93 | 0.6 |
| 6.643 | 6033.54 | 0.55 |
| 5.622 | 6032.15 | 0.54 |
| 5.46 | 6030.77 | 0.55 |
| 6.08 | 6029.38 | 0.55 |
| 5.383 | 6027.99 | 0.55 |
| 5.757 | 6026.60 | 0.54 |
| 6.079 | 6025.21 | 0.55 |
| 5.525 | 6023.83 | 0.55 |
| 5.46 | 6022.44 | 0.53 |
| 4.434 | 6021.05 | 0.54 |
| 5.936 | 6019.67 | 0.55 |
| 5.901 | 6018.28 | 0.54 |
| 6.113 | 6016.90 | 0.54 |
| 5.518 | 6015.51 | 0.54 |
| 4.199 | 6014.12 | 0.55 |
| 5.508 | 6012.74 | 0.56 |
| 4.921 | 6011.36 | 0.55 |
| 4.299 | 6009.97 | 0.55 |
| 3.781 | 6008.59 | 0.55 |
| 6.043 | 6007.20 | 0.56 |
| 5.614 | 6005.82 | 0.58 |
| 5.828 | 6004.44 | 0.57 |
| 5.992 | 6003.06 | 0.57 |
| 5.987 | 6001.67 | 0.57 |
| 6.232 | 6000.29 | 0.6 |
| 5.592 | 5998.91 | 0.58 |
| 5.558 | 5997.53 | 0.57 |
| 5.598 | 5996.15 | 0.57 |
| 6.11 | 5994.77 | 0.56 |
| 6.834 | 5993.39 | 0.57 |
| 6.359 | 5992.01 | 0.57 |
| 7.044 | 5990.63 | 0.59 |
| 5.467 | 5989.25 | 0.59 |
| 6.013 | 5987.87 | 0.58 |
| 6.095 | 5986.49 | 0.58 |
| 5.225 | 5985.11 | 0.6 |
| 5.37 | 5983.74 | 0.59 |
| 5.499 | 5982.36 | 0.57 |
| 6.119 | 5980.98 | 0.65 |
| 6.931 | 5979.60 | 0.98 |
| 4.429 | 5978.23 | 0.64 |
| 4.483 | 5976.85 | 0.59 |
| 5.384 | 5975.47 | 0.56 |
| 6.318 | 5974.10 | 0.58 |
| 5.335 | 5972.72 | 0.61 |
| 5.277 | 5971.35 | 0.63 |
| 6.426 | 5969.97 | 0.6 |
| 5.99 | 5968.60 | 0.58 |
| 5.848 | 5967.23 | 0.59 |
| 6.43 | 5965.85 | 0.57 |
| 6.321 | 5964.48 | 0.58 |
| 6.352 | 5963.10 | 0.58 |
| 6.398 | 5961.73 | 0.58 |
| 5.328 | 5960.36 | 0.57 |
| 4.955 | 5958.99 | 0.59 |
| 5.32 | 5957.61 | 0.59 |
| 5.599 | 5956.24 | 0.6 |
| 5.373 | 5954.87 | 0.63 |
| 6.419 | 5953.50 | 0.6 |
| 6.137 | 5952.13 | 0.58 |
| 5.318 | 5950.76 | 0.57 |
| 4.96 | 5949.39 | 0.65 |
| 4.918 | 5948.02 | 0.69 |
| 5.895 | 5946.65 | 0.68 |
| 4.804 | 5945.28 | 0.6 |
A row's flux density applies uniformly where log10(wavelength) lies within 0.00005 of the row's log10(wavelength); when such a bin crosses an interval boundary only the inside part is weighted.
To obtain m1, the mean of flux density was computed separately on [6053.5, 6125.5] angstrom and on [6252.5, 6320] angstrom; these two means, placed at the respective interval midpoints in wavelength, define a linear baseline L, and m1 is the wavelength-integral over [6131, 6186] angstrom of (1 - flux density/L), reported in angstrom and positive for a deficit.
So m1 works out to 1.9 angstrom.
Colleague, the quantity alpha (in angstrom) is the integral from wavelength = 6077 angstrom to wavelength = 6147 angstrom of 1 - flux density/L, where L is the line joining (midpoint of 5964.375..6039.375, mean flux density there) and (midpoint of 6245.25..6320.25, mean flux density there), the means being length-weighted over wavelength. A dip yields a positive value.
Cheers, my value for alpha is 2.5 angstrom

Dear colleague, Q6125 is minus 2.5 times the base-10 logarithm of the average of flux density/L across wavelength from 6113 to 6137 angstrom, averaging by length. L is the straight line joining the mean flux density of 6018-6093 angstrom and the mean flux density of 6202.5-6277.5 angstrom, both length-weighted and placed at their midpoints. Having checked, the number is 0.02 mag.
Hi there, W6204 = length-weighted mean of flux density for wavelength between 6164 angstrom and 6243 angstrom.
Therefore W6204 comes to 5.64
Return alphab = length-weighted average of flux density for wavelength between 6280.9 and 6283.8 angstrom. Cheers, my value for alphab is 6.09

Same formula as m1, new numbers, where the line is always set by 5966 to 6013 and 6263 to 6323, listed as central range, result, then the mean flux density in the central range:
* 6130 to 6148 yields 0.65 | 5.48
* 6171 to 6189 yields 0.74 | 5.45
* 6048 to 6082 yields 0.86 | 5.55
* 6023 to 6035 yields -0.23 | 5.81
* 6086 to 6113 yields 0.83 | 5.52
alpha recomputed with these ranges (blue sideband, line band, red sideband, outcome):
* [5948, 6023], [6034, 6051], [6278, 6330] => -1.2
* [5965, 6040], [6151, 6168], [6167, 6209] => 0.6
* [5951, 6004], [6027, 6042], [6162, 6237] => -0.3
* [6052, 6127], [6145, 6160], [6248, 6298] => 0.7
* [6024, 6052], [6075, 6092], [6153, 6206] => 0.9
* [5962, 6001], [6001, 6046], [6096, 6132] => 1.0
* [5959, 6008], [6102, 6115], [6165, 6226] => 0.2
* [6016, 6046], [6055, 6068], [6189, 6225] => 0.5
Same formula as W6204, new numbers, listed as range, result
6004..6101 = 5.58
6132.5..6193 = 5.47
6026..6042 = 5.89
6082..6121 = 5.54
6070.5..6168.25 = 5.5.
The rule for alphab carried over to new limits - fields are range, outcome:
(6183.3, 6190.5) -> 6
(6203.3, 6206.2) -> 5.94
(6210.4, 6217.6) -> 5.79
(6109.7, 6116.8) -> 5.9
